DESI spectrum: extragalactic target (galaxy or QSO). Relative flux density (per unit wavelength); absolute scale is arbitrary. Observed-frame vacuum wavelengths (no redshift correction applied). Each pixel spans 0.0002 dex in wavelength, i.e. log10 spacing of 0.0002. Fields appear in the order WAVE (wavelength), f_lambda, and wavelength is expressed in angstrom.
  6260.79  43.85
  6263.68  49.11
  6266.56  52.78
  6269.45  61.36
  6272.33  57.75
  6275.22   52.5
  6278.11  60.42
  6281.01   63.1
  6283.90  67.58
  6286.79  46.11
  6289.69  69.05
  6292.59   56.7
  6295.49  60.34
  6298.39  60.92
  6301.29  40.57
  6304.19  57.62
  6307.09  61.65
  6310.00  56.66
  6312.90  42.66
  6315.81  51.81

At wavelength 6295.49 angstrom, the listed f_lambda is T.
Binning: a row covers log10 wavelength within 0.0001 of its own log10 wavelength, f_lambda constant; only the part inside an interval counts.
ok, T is 60.34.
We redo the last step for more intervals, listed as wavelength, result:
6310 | 56.66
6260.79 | 43.85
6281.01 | 63.1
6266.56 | 52.78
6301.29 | 40.57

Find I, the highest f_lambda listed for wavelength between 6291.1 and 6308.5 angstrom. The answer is 61.65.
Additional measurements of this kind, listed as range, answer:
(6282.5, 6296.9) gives 69.05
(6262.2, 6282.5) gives 63.1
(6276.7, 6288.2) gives 67.58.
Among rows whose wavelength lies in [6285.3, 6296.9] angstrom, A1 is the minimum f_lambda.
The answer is 46.11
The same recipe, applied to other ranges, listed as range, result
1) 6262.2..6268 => 49.11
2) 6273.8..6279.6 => 52.5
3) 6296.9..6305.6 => 40.57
